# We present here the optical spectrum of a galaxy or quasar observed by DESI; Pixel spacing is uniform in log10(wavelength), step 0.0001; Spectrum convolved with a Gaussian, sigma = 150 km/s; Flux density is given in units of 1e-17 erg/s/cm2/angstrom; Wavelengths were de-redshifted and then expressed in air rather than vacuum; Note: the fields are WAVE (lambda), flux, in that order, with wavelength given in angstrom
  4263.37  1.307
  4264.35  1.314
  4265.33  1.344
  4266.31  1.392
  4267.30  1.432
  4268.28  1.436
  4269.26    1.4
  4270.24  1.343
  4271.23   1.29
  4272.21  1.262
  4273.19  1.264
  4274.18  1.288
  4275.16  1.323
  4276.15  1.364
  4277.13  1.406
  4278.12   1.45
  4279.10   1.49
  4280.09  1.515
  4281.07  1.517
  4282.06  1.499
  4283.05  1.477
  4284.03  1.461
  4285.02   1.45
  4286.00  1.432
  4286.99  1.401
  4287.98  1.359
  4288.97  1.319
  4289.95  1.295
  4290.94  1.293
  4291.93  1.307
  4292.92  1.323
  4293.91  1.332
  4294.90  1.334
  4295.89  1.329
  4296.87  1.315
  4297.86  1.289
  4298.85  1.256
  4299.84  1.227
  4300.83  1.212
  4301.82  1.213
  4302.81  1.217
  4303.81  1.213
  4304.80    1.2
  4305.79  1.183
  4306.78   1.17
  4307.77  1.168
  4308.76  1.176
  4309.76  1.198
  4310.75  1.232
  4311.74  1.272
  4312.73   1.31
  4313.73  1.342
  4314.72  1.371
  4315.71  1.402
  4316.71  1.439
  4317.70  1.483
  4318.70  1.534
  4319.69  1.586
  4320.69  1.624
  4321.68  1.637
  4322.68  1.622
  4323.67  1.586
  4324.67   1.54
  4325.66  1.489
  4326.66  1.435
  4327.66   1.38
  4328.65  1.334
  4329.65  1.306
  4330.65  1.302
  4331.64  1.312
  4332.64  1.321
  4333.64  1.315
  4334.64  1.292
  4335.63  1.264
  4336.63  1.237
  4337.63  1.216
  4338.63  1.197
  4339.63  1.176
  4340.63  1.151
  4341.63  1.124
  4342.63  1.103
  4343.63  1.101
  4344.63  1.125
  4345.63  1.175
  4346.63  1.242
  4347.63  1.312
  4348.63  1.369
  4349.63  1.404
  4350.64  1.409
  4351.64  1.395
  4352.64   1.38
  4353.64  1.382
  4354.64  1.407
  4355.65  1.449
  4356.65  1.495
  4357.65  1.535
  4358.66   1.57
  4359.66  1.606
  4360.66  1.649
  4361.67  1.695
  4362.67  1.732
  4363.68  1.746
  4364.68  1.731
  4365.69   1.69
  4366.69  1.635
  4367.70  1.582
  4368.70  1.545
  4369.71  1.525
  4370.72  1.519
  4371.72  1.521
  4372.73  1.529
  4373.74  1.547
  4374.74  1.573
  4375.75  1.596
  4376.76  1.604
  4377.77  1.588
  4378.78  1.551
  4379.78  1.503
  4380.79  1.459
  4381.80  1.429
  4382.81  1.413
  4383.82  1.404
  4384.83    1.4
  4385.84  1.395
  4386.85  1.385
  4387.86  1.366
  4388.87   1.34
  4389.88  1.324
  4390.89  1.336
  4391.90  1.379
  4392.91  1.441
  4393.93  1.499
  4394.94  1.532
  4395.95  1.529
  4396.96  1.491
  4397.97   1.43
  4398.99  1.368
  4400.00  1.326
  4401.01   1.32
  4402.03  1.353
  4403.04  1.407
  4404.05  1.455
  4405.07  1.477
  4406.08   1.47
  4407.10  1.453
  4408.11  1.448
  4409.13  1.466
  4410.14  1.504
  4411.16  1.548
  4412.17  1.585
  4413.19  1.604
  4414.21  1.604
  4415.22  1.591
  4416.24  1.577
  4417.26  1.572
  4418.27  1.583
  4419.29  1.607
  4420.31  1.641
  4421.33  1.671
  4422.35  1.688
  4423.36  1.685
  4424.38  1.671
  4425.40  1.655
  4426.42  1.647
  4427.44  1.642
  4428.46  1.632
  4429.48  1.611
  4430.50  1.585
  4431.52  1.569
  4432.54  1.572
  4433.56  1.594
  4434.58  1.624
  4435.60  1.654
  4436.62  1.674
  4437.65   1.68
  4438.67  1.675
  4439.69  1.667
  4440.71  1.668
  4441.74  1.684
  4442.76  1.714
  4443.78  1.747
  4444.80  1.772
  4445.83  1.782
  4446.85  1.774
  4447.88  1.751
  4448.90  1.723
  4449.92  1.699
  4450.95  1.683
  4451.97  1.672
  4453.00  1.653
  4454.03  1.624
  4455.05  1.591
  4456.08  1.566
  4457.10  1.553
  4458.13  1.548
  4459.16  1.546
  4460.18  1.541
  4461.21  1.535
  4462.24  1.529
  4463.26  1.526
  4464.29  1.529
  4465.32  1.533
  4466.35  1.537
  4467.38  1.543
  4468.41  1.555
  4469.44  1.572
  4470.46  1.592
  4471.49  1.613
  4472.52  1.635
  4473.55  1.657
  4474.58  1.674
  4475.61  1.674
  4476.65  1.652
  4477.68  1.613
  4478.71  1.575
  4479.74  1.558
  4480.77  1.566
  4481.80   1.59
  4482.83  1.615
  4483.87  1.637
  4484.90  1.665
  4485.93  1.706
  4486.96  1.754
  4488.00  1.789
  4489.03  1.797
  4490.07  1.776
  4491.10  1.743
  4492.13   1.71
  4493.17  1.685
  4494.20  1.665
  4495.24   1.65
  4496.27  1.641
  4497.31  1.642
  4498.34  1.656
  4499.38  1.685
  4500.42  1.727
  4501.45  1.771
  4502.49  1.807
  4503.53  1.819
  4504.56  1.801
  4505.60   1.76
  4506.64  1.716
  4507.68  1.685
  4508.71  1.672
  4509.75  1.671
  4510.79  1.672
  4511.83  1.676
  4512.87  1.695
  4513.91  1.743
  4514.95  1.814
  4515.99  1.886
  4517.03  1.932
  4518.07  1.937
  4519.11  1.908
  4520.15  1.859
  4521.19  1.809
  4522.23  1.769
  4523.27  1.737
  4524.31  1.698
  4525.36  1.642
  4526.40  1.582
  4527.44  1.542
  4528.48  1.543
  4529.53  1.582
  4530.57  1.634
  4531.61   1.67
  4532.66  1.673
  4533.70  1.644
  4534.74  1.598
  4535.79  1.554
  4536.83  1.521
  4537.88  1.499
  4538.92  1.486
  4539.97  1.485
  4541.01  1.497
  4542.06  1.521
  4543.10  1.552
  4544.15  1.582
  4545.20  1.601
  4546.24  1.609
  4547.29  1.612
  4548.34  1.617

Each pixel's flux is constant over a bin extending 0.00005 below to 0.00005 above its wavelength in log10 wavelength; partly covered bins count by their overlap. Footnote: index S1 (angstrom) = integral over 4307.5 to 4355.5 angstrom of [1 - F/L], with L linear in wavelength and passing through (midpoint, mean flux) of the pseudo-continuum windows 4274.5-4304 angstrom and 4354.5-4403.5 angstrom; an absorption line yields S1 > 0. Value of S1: 2.8 angstrom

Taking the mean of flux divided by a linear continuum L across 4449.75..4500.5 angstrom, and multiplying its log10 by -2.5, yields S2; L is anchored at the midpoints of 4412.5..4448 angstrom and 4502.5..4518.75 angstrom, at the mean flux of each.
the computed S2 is 0.06 mag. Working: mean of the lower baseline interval 1.65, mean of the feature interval 1.63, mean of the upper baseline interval 1.77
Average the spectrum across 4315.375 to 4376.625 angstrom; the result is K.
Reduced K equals 1.44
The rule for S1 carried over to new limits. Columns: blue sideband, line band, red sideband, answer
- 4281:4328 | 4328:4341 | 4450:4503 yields 1.32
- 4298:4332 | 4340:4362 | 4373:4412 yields 0.56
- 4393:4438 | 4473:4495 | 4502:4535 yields -0.06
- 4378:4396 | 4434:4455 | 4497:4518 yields -1.52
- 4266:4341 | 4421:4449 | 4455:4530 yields -1.75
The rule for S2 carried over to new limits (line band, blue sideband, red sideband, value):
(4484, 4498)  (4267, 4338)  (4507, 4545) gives -0.06 mag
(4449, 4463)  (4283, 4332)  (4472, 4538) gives 0.01 mag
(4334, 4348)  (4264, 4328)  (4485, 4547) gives 0.20 mag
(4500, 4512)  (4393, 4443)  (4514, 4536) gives -0.03 mag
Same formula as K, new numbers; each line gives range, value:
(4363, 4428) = 1.52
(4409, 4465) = 1.63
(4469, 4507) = 1.68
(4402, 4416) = 1.5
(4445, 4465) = 1.62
